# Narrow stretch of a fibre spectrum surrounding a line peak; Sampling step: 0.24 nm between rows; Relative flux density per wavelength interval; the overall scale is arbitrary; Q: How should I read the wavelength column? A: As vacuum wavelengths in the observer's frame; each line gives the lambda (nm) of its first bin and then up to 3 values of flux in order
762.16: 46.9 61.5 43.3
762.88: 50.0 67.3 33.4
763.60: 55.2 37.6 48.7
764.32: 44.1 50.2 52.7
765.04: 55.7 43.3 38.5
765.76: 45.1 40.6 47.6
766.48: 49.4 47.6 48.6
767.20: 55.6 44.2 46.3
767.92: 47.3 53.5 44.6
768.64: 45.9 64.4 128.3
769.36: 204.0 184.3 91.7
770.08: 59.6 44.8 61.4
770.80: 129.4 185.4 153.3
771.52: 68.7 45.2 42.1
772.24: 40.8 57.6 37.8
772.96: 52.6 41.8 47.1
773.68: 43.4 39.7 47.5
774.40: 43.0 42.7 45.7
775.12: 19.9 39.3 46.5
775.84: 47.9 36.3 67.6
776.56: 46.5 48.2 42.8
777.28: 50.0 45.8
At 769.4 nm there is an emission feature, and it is [S II]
